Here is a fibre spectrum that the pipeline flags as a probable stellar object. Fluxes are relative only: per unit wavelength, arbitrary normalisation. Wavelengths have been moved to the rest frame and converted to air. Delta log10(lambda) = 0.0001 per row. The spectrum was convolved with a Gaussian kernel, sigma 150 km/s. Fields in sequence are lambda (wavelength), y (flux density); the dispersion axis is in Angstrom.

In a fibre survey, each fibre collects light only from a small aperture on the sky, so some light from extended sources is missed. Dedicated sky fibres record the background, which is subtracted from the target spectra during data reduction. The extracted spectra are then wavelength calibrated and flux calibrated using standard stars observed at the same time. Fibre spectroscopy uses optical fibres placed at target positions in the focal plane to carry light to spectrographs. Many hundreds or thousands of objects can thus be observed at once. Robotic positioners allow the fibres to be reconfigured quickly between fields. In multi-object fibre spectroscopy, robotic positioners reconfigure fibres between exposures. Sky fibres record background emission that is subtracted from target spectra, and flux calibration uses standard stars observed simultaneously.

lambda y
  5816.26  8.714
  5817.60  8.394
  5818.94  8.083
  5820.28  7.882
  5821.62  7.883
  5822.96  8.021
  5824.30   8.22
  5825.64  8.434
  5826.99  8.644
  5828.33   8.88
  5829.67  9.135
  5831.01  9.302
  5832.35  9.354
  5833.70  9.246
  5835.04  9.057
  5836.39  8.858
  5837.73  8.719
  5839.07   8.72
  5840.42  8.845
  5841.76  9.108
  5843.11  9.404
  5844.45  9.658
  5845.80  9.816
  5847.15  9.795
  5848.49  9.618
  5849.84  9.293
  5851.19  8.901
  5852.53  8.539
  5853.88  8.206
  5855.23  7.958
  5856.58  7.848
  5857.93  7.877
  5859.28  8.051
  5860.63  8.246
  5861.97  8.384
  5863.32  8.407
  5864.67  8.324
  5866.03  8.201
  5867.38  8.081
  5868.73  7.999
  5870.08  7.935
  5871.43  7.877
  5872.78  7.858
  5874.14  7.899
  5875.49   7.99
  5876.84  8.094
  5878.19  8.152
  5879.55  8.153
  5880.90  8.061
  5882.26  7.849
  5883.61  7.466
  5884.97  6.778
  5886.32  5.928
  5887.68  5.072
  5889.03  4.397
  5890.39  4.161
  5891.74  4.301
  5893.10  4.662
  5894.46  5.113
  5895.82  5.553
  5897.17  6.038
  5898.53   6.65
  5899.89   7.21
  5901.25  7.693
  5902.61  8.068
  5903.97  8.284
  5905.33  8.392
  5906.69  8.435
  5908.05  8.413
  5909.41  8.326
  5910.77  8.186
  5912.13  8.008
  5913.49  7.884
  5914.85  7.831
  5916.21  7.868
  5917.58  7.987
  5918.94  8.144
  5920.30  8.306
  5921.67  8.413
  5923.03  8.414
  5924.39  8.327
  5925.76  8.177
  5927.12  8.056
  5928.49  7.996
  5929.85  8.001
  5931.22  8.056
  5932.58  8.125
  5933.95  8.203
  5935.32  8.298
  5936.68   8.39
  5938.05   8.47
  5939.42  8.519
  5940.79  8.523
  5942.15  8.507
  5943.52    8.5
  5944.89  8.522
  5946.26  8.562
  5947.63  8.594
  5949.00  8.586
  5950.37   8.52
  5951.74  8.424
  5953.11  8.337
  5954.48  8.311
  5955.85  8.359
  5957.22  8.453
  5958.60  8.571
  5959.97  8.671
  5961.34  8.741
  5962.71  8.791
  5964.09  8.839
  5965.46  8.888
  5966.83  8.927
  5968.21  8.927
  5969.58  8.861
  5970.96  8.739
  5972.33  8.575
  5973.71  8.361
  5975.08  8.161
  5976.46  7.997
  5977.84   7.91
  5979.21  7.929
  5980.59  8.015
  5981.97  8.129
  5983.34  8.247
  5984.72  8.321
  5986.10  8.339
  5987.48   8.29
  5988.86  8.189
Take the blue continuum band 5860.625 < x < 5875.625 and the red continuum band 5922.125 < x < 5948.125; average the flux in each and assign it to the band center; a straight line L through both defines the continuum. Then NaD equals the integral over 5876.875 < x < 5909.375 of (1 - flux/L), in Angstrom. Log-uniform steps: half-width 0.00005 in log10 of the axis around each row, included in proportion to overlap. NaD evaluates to 5.5 Angstrom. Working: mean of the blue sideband 8.1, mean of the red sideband 8.33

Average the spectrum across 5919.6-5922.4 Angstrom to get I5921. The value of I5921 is 8.36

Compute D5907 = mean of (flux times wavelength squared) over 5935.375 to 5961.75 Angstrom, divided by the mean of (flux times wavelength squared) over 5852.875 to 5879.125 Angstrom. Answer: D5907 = 1.08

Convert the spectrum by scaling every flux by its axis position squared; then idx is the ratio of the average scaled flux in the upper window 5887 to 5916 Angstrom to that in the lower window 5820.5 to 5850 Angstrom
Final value 0.78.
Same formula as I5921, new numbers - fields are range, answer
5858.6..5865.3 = 8.29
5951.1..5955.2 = 8.36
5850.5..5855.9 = 8.4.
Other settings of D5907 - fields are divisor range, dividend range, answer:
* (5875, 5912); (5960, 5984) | 1.25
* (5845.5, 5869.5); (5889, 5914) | 0.82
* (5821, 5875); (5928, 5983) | 1.02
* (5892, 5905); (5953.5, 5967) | 1.35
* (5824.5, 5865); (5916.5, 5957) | 0.97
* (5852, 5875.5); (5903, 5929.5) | 1.03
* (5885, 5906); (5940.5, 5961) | 1.41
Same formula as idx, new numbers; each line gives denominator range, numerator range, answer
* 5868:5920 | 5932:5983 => 1.19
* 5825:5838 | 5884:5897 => 0.59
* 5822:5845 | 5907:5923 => 0.94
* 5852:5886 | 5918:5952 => 1.07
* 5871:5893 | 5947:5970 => 1.30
